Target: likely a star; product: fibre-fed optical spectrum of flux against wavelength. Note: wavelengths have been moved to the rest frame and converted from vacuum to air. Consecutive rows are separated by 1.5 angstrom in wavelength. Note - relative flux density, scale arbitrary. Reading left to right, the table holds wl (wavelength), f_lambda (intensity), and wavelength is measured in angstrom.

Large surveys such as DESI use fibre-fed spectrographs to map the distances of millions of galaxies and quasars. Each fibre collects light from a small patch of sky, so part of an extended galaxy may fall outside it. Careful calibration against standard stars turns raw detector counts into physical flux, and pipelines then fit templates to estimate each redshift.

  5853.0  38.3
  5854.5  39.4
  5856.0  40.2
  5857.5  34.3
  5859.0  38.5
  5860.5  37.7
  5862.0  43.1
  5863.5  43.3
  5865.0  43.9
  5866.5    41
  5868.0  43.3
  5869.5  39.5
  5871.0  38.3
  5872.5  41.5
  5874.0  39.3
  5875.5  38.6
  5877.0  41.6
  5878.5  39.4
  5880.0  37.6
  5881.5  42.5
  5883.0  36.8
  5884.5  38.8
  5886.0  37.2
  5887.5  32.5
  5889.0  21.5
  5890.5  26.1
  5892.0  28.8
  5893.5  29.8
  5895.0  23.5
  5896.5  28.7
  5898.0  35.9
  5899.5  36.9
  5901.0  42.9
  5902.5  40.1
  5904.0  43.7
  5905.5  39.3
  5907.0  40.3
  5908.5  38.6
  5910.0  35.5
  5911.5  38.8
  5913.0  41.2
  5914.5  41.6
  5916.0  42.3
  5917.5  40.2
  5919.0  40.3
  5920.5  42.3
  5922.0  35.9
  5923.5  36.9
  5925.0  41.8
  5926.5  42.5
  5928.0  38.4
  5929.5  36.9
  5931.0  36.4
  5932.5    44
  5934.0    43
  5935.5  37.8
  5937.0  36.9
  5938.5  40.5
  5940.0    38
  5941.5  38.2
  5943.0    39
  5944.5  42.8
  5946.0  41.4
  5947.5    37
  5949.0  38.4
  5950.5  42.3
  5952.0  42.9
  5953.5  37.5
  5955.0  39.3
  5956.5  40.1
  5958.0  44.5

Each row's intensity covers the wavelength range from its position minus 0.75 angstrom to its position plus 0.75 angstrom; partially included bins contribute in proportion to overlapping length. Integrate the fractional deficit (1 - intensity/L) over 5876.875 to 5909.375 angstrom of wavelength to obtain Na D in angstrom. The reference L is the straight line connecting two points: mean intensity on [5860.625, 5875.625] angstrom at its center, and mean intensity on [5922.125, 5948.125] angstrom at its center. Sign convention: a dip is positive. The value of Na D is 4.05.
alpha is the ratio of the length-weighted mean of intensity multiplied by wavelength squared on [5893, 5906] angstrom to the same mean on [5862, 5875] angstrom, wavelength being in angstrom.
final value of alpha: 0.9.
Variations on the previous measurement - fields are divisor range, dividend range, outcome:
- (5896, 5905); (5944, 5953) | 1.08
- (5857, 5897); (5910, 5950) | 1.10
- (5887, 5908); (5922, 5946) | 1.19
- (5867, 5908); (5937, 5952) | 1.11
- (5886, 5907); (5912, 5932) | 1.20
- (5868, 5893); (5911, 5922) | 1.13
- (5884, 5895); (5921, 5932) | 1.30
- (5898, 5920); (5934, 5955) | 1.00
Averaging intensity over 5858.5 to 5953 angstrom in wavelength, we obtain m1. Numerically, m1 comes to 38.5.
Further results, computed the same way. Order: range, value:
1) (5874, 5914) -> 36.1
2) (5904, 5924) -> 39.7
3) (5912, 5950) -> 39.8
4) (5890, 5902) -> 31.9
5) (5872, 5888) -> 38.8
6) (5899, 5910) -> 40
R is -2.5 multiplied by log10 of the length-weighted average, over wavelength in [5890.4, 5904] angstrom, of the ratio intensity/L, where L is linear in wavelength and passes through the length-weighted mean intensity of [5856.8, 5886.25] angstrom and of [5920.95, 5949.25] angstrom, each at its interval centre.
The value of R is 0.18 mag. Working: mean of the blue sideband 39.9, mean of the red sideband 39.3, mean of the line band 33.4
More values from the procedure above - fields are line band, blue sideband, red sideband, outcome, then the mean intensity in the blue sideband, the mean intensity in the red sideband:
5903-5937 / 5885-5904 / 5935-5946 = -0.10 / 32.5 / 39.2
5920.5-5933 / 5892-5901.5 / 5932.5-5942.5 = -0.05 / 32.4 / 39.4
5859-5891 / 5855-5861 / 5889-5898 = -0.17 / 37.7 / 27.6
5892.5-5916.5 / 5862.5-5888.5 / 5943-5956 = 0.07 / 39.6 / 40.1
